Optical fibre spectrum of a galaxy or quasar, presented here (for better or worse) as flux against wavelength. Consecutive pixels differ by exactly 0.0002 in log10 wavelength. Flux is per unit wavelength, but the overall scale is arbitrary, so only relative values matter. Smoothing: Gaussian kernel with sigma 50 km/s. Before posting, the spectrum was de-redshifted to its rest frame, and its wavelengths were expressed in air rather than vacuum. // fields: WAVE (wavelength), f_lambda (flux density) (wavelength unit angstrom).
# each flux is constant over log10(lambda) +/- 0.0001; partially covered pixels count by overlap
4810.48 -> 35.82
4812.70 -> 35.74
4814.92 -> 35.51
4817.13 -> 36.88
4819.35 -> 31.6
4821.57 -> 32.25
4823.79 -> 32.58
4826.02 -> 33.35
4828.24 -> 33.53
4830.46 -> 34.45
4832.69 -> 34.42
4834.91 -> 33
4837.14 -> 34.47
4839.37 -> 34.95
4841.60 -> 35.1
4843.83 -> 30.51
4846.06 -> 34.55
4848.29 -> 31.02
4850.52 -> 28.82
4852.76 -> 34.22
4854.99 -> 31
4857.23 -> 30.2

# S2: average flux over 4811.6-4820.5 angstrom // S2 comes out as 34.9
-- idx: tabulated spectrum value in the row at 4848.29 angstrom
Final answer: 31.02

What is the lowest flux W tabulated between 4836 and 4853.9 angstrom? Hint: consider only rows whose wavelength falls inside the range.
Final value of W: 28.82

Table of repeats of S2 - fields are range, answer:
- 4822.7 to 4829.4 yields 33.2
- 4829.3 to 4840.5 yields 34.3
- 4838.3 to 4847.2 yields 33.8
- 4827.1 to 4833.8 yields 34.2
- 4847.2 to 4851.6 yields 29.9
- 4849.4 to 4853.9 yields 31.5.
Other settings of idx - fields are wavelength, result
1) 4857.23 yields 30.2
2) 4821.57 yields 32.25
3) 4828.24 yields 33.53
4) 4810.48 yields 35.82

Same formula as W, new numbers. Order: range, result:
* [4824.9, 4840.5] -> 33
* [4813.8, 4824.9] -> 31.6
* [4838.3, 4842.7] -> 34.95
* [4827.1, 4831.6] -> 33.53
